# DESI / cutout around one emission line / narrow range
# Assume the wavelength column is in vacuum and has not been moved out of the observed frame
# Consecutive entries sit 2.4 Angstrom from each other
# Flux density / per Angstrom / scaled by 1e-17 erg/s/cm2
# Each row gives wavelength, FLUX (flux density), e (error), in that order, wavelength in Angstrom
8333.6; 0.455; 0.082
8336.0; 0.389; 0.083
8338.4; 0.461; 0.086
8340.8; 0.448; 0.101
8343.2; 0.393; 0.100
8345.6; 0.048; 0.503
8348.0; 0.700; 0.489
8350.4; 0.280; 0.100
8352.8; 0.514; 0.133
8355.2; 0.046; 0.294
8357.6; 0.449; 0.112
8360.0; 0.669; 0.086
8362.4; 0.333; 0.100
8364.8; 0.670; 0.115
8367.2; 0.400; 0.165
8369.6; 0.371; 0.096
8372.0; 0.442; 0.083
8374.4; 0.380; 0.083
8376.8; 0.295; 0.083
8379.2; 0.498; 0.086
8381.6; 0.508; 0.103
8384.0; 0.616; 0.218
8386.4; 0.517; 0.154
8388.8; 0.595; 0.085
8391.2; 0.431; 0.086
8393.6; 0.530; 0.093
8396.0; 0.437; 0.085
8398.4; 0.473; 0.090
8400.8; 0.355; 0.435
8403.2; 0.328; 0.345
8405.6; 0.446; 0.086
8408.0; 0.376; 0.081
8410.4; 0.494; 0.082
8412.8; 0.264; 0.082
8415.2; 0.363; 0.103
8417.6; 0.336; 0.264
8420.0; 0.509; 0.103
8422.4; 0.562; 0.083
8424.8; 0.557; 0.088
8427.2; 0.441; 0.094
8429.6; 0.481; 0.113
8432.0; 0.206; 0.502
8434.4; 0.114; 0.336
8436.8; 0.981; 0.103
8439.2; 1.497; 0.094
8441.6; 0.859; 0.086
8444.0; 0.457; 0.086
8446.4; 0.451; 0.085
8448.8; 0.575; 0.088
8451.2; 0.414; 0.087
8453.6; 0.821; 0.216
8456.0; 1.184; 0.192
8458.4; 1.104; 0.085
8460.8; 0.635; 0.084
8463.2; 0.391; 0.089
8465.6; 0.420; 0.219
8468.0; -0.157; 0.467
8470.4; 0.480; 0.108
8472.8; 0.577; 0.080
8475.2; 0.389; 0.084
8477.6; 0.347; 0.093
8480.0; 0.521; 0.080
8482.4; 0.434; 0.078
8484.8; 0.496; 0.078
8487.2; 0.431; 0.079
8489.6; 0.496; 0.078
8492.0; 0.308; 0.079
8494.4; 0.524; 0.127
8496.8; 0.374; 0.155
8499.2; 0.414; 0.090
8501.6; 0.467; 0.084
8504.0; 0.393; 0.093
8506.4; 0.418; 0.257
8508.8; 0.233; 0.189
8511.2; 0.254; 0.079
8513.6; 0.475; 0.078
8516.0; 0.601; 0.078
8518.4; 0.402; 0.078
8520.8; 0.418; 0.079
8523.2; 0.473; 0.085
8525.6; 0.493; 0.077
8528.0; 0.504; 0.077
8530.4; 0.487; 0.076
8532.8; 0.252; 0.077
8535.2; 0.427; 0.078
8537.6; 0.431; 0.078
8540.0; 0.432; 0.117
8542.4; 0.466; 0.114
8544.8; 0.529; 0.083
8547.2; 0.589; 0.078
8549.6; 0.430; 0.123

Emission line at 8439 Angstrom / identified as [S II]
